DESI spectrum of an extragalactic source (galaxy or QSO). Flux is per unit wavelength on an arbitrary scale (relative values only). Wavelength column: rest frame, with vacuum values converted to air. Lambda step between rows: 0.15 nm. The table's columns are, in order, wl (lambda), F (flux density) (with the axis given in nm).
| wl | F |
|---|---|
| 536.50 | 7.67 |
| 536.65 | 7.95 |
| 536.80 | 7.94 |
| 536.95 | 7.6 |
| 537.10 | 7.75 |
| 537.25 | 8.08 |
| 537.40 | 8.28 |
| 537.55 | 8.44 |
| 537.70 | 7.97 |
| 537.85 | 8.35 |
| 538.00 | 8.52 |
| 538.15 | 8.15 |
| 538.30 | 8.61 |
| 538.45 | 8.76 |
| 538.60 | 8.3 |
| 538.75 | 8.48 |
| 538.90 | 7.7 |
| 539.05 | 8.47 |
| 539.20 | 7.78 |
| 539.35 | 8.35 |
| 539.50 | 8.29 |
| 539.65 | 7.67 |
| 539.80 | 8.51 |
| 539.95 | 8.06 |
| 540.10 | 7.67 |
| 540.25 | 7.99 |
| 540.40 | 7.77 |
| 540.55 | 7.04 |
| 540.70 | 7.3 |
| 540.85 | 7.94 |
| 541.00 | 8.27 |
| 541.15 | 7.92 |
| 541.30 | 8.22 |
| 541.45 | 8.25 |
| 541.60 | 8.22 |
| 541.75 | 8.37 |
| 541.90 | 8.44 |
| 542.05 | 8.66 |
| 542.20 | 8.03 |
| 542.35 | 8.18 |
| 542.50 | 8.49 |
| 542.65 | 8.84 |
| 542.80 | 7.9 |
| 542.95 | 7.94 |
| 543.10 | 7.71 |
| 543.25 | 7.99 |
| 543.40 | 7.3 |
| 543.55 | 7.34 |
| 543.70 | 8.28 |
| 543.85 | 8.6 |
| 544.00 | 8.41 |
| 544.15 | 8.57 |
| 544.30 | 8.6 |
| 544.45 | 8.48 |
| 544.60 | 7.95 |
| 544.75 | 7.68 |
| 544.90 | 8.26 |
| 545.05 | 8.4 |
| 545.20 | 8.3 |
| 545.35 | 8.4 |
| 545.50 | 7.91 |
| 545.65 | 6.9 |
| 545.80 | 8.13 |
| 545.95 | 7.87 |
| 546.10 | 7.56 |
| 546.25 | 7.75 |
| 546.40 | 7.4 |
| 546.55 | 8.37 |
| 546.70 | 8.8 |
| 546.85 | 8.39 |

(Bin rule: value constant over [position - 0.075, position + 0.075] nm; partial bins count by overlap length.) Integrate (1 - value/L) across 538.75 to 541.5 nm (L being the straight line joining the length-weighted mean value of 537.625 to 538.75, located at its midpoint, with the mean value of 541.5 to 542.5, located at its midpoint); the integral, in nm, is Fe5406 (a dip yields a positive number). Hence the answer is 0.13 nm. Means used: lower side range 8.39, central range 7.97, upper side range 8.33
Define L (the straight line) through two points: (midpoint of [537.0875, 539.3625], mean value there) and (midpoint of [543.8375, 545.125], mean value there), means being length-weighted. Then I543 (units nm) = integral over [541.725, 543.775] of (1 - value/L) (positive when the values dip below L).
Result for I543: 0.05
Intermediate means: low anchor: 8.26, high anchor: 8.31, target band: 8.1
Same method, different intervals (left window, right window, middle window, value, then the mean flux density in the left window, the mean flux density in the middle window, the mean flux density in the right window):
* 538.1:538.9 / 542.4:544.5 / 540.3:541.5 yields 0.07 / 8.4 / 7.83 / 8.17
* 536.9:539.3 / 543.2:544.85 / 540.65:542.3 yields 0.00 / 8.21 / 8.16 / 8.11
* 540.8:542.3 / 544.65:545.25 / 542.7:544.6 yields 0.02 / 8.24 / 8.1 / 8.15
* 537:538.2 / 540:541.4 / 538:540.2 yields -0.06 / 8.18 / 8.21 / 7.8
